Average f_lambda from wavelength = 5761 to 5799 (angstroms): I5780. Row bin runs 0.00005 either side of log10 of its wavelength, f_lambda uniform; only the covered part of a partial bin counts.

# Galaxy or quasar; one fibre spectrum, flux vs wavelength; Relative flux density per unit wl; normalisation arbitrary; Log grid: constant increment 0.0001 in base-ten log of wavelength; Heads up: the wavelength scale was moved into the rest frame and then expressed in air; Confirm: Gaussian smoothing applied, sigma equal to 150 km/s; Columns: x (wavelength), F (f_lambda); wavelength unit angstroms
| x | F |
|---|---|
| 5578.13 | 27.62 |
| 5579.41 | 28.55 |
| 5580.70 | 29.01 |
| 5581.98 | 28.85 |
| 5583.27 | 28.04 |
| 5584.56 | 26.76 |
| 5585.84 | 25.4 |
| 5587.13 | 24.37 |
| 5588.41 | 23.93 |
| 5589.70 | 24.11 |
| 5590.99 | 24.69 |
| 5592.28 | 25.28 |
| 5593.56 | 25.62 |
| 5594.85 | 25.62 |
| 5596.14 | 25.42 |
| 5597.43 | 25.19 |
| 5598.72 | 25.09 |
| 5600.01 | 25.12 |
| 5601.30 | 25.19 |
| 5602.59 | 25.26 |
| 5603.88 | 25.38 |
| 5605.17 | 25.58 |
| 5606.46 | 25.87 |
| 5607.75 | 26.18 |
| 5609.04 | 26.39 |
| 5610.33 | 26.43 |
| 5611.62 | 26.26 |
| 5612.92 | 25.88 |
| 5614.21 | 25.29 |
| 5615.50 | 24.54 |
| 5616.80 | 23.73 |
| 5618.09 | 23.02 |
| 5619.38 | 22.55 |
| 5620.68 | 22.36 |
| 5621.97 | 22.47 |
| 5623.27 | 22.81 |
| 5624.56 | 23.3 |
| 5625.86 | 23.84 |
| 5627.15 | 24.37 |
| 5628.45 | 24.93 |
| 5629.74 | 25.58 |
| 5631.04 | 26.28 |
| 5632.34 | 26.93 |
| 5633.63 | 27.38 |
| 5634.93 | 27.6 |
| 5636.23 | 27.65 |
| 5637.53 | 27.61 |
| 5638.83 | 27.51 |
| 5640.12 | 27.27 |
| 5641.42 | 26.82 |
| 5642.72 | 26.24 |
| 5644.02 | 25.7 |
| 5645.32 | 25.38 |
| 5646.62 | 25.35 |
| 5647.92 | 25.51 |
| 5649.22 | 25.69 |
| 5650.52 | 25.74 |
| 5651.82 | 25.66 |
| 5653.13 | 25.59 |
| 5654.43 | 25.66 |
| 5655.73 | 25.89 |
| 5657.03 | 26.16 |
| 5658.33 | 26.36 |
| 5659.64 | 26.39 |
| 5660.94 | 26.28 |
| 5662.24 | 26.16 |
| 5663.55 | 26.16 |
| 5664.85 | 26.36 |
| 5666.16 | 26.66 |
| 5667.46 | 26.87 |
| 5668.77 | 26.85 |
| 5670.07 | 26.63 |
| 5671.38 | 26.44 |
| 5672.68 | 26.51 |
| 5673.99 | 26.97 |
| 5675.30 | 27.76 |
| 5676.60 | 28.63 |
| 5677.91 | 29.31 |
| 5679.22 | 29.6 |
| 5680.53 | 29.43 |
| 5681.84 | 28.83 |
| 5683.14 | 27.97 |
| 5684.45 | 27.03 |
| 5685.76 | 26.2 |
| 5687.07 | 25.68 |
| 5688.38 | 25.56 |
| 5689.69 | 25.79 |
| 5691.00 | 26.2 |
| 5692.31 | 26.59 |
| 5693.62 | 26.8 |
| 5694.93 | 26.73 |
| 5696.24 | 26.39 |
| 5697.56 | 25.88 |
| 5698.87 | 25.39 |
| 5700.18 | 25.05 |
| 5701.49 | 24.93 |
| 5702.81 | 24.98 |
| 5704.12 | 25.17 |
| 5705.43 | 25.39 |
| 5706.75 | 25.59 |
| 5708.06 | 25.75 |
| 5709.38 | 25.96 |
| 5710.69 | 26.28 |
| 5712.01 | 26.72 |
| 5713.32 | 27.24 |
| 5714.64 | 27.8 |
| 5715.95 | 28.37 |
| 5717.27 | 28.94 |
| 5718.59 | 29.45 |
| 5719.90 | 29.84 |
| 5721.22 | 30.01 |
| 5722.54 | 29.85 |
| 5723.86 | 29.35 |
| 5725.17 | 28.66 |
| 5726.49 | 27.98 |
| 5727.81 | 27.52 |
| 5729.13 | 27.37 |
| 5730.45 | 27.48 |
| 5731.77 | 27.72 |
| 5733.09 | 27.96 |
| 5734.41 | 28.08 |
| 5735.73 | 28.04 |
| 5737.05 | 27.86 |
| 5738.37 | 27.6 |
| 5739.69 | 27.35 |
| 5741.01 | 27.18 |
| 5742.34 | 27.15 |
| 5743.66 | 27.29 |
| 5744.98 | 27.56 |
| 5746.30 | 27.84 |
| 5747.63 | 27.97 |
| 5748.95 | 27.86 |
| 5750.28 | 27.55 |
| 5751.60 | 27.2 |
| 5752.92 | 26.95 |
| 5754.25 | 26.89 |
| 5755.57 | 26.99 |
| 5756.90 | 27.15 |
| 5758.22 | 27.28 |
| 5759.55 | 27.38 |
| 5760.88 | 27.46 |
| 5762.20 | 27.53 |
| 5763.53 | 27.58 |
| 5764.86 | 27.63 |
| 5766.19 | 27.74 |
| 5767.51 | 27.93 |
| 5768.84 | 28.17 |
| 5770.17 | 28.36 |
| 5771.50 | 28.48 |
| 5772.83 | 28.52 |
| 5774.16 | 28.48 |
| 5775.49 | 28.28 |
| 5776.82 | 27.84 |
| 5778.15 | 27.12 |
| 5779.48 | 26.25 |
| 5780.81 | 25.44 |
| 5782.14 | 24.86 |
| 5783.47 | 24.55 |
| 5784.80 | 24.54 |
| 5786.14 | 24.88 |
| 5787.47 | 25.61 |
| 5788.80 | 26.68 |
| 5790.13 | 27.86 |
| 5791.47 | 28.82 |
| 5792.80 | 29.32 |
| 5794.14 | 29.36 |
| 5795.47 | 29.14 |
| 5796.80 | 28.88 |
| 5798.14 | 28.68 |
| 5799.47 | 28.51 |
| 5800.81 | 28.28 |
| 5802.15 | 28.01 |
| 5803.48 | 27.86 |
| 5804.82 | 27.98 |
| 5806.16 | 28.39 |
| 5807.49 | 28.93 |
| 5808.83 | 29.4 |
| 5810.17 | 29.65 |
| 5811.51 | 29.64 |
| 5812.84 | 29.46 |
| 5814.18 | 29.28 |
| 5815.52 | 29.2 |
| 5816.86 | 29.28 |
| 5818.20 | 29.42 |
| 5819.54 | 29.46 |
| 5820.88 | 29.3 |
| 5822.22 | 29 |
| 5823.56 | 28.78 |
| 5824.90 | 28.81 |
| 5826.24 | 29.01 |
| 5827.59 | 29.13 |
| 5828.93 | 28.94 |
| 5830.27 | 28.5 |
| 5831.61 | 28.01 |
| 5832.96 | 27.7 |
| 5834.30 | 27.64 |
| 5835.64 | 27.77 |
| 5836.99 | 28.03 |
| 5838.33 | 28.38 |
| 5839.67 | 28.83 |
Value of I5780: 27.5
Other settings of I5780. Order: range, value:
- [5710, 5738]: 28.2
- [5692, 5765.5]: 27.3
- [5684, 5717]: 26.2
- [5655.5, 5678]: 26.8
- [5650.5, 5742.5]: 27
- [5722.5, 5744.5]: 27.9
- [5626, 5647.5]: 26.3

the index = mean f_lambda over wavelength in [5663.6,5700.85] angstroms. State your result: 26.9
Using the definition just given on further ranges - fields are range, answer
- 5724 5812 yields 27.7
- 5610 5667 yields 25.6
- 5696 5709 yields 25.4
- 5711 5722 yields 28.5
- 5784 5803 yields 27.7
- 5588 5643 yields 25.3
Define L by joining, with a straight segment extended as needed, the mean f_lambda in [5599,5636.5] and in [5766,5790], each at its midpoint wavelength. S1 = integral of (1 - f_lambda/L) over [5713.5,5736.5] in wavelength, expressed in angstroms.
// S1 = -1.9 angstroms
